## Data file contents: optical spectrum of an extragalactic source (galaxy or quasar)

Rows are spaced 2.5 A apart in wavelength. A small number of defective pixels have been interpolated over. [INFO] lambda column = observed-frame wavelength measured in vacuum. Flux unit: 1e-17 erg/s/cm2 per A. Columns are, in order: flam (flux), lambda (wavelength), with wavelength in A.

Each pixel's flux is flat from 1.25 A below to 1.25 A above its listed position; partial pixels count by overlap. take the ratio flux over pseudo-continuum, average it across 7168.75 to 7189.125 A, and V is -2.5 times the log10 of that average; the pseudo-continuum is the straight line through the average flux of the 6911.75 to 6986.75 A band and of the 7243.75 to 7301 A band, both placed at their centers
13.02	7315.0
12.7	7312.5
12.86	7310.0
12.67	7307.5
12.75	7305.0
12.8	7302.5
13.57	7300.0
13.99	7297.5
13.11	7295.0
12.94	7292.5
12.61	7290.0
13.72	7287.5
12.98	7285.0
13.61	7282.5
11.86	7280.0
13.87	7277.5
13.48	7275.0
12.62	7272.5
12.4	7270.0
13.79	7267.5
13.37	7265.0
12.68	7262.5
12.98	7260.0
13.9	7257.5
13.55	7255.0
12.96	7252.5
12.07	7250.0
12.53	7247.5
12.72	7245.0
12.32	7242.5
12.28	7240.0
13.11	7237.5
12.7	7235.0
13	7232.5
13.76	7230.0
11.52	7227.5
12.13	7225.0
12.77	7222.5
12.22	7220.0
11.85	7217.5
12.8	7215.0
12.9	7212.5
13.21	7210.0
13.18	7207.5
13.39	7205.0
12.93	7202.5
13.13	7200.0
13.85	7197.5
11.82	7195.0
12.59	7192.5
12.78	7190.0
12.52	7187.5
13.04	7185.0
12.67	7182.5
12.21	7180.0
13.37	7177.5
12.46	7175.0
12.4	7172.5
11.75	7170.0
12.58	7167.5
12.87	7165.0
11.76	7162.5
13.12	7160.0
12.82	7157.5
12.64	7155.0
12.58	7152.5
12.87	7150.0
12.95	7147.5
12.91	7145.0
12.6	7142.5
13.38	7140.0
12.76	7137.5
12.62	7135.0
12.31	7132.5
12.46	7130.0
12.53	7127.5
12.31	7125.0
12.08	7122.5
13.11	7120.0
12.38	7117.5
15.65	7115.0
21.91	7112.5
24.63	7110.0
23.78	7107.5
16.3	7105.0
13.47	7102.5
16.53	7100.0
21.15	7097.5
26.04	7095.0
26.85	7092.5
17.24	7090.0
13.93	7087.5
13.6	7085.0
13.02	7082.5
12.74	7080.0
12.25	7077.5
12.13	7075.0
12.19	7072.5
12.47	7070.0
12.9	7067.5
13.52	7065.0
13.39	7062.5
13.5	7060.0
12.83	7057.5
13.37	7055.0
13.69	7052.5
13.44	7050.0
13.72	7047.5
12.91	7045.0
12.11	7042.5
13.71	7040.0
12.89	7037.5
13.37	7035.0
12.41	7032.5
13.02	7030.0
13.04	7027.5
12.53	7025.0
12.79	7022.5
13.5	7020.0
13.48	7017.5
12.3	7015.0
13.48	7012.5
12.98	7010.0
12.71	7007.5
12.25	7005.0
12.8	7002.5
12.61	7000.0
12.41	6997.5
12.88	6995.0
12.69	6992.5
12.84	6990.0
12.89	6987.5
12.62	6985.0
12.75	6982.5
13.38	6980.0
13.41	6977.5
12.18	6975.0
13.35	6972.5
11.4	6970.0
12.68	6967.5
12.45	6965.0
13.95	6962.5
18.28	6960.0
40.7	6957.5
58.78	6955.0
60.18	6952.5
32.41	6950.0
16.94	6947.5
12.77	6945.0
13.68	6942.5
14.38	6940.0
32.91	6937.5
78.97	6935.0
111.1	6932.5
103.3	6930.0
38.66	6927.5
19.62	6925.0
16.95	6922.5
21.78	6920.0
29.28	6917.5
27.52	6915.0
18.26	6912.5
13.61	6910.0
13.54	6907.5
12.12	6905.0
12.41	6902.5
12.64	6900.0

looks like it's 0.386 mag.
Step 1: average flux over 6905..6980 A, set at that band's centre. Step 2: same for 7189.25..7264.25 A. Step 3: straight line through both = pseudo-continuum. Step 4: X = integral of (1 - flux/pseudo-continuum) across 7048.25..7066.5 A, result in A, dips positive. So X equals 7.6 A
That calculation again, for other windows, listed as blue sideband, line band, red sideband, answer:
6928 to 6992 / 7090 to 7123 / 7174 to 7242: 1.6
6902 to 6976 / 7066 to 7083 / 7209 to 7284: 7.5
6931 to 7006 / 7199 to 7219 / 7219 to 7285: 2.3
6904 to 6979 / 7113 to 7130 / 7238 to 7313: 6.1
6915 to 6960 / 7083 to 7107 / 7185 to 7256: 6.3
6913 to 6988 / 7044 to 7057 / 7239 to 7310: 5.9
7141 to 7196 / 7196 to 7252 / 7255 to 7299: 0.7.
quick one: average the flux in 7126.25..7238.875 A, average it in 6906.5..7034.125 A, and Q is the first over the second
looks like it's 0.6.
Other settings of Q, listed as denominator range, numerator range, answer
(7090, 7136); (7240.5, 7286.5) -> 0.76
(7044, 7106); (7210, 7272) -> 0.86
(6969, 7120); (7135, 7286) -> 0.90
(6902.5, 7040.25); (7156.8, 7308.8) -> 0.58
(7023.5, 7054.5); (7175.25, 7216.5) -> 0.99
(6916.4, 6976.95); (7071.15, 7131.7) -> 0.49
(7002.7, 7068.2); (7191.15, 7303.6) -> 0.99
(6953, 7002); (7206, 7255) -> 0.72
